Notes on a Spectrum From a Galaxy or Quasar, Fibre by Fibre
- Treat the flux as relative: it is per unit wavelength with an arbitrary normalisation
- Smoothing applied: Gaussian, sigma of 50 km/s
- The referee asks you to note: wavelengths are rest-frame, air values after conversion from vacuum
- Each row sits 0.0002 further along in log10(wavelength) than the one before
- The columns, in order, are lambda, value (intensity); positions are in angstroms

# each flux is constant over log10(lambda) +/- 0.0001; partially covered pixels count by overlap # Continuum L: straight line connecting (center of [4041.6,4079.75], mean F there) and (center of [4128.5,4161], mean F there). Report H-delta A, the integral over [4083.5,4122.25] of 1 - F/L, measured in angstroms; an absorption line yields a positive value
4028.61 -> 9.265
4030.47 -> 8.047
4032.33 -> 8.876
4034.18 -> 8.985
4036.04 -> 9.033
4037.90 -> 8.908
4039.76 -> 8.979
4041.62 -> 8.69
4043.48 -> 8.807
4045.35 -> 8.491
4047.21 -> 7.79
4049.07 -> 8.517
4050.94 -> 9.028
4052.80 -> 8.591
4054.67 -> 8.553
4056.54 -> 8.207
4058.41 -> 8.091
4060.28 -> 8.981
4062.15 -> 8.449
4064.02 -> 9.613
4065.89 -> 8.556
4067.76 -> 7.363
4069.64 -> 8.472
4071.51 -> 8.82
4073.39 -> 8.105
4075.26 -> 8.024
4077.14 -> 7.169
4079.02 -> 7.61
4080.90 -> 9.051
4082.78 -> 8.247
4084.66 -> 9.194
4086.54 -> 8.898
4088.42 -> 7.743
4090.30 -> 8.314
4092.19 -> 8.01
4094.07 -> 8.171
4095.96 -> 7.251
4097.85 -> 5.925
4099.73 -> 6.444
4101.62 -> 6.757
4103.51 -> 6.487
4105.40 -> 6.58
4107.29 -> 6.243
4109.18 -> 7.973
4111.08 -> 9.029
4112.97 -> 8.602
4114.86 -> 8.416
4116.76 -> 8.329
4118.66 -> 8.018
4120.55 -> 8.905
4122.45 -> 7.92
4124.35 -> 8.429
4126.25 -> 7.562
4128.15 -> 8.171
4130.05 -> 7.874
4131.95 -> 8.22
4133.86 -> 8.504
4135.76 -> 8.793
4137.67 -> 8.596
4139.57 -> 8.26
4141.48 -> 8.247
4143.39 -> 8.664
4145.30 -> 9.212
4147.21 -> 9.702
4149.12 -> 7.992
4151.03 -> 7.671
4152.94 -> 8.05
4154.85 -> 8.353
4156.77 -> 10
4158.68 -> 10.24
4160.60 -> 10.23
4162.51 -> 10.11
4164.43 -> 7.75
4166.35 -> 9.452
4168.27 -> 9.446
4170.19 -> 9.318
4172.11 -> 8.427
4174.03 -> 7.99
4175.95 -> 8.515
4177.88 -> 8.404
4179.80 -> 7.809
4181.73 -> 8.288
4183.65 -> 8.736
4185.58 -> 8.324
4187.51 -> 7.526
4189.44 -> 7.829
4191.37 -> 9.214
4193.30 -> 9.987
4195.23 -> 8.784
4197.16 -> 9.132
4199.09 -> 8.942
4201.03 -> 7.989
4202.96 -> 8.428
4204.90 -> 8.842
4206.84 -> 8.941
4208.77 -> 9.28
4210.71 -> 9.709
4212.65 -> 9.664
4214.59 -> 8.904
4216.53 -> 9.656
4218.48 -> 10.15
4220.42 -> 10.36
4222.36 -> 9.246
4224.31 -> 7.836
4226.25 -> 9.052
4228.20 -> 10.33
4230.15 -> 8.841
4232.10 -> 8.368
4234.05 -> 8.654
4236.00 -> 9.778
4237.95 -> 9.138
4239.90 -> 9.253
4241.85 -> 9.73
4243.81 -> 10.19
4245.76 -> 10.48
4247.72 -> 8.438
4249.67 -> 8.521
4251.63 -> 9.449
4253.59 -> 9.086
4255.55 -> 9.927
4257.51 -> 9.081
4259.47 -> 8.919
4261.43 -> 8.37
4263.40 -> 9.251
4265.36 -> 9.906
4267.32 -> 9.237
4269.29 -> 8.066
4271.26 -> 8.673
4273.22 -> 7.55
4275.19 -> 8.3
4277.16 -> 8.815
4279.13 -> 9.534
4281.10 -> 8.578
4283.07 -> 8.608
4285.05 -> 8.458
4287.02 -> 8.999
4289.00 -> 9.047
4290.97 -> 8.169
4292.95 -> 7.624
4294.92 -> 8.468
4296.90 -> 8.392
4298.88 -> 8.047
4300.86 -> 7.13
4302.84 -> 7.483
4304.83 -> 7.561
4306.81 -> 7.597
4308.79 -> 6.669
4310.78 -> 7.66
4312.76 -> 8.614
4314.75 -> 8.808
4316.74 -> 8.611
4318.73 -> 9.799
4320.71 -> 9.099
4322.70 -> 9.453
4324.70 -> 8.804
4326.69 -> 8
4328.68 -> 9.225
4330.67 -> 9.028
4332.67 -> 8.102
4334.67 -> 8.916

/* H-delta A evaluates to 3.49 angstroms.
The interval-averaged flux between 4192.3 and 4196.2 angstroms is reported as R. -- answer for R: 9.39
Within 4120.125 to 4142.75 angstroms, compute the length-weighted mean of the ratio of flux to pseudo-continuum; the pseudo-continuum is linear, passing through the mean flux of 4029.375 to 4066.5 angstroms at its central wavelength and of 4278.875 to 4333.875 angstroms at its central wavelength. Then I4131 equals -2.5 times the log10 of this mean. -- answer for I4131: 0.04 mag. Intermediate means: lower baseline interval 8.66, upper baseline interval 8.4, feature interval 8.28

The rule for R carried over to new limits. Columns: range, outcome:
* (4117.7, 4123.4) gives 8.28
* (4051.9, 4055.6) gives 8.56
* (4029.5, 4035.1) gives 8.64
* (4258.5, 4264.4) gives 8.85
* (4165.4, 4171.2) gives 9.4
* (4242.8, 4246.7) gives 10.3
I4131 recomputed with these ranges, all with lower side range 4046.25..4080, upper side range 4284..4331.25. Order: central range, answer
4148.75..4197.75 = -0.05 mag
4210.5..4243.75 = -0.12 mag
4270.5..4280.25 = -0.03 mag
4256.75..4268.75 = -0.09 mag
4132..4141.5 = -0.02 mag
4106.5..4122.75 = 0.02 mag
